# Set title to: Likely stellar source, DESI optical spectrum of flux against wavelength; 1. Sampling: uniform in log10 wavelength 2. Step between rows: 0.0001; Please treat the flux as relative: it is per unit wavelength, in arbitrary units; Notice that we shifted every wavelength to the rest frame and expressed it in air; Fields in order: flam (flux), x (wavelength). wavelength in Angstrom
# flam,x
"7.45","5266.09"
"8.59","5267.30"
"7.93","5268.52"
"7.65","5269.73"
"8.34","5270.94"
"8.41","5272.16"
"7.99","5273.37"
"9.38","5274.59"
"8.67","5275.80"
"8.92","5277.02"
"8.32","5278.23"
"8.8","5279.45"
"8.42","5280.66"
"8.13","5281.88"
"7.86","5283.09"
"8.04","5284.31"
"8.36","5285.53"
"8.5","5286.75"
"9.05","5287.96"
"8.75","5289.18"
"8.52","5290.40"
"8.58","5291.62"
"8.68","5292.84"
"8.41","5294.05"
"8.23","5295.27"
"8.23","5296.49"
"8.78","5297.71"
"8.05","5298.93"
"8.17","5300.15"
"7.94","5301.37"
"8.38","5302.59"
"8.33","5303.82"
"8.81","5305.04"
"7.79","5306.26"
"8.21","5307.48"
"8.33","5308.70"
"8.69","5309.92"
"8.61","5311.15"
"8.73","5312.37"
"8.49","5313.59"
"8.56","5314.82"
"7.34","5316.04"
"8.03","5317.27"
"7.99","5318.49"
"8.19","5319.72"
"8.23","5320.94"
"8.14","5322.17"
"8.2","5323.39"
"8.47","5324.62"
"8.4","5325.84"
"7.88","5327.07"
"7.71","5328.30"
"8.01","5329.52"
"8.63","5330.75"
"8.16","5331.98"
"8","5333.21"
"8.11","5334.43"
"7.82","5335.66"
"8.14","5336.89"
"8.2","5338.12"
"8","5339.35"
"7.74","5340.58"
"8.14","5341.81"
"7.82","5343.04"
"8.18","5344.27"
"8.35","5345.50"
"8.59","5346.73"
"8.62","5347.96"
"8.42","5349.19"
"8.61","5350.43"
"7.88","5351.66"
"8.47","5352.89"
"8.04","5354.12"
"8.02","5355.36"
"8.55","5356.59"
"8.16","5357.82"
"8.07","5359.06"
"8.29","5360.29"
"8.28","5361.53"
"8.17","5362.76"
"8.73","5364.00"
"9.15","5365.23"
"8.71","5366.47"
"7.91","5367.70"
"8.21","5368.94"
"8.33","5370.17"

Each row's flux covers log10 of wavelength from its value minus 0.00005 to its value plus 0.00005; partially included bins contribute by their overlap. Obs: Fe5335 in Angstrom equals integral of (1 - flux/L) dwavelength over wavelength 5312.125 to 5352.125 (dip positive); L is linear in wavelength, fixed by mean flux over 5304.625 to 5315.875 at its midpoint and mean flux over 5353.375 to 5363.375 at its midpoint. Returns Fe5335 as 0.72 Angstrom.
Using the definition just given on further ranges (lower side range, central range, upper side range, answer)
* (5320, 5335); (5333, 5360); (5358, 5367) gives 0.47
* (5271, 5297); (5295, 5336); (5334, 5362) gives 0.56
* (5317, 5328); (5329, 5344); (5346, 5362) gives 0.29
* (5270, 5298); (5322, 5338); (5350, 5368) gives 0.51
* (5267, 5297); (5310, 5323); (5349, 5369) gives 0.21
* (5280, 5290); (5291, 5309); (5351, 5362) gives 0.06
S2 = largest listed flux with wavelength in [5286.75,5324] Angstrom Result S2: 9.05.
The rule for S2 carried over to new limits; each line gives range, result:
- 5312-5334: 8.73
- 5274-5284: 9.38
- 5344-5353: 8.62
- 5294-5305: 8.78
